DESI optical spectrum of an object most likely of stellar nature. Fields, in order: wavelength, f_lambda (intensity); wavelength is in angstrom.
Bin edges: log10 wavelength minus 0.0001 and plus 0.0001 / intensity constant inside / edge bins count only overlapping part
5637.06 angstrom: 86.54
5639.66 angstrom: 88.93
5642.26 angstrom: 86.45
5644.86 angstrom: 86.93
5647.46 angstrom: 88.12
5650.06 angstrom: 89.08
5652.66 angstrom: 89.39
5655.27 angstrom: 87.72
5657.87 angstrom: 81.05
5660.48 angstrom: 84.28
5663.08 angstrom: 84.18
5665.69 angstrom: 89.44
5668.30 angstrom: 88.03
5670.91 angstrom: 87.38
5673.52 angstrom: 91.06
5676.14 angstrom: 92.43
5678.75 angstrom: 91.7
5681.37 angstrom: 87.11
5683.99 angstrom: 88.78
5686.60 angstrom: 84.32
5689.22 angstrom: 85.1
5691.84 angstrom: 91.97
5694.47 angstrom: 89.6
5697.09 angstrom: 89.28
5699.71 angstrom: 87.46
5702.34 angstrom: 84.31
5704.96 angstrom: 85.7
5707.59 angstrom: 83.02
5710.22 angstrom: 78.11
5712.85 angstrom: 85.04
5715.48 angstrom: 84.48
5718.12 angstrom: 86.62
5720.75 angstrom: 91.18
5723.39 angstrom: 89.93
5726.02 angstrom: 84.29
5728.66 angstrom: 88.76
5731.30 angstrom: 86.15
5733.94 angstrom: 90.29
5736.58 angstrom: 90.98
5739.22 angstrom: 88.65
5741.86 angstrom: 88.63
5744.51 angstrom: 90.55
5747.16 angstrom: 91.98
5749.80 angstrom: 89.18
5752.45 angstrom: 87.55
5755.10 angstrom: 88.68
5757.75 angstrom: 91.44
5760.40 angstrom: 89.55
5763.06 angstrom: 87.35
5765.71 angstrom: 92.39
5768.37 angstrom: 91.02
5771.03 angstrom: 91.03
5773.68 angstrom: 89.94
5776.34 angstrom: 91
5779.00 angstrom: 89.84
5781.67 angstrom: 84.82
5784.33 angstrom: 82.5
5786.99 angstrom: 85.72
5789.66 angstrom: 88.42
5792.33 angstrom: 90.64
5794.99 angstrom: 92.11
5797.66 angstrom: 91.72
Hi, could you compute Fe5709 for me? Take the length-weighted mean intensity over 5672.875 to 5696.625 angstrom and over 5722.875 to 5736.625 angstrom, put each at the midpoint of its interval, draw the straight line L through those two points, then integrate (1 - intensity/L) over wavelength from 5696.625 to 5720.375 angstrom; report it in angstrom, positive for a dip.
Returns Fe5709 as 1.0 angstrom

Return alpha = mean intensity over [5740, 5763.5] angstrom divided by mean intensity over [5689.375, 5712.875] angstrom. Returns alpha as 1.0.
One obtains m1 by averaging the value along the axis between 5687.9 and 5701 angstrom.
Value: 88.7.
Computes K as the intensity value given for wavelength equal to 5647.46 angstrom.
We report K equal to 88.12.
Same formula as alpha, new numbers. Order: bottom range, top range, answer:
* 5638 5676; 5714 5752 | 1.01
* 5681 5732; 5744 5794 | 1.03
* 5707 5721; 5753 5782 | 1.07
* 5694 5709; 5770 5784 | 1.03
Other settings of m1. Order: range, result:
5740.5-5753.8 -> 89.6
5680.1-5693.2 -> 87.4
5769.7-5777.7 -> 90.7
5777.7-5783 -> 87.2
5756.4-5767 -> 90.2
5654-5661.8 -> 84.4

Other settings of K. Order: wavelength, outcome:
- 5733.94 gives 90.29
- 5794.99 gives 92.11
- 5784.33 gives 82.5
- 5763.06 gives 87.35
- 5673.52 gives 91.06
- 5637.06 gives 86.54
